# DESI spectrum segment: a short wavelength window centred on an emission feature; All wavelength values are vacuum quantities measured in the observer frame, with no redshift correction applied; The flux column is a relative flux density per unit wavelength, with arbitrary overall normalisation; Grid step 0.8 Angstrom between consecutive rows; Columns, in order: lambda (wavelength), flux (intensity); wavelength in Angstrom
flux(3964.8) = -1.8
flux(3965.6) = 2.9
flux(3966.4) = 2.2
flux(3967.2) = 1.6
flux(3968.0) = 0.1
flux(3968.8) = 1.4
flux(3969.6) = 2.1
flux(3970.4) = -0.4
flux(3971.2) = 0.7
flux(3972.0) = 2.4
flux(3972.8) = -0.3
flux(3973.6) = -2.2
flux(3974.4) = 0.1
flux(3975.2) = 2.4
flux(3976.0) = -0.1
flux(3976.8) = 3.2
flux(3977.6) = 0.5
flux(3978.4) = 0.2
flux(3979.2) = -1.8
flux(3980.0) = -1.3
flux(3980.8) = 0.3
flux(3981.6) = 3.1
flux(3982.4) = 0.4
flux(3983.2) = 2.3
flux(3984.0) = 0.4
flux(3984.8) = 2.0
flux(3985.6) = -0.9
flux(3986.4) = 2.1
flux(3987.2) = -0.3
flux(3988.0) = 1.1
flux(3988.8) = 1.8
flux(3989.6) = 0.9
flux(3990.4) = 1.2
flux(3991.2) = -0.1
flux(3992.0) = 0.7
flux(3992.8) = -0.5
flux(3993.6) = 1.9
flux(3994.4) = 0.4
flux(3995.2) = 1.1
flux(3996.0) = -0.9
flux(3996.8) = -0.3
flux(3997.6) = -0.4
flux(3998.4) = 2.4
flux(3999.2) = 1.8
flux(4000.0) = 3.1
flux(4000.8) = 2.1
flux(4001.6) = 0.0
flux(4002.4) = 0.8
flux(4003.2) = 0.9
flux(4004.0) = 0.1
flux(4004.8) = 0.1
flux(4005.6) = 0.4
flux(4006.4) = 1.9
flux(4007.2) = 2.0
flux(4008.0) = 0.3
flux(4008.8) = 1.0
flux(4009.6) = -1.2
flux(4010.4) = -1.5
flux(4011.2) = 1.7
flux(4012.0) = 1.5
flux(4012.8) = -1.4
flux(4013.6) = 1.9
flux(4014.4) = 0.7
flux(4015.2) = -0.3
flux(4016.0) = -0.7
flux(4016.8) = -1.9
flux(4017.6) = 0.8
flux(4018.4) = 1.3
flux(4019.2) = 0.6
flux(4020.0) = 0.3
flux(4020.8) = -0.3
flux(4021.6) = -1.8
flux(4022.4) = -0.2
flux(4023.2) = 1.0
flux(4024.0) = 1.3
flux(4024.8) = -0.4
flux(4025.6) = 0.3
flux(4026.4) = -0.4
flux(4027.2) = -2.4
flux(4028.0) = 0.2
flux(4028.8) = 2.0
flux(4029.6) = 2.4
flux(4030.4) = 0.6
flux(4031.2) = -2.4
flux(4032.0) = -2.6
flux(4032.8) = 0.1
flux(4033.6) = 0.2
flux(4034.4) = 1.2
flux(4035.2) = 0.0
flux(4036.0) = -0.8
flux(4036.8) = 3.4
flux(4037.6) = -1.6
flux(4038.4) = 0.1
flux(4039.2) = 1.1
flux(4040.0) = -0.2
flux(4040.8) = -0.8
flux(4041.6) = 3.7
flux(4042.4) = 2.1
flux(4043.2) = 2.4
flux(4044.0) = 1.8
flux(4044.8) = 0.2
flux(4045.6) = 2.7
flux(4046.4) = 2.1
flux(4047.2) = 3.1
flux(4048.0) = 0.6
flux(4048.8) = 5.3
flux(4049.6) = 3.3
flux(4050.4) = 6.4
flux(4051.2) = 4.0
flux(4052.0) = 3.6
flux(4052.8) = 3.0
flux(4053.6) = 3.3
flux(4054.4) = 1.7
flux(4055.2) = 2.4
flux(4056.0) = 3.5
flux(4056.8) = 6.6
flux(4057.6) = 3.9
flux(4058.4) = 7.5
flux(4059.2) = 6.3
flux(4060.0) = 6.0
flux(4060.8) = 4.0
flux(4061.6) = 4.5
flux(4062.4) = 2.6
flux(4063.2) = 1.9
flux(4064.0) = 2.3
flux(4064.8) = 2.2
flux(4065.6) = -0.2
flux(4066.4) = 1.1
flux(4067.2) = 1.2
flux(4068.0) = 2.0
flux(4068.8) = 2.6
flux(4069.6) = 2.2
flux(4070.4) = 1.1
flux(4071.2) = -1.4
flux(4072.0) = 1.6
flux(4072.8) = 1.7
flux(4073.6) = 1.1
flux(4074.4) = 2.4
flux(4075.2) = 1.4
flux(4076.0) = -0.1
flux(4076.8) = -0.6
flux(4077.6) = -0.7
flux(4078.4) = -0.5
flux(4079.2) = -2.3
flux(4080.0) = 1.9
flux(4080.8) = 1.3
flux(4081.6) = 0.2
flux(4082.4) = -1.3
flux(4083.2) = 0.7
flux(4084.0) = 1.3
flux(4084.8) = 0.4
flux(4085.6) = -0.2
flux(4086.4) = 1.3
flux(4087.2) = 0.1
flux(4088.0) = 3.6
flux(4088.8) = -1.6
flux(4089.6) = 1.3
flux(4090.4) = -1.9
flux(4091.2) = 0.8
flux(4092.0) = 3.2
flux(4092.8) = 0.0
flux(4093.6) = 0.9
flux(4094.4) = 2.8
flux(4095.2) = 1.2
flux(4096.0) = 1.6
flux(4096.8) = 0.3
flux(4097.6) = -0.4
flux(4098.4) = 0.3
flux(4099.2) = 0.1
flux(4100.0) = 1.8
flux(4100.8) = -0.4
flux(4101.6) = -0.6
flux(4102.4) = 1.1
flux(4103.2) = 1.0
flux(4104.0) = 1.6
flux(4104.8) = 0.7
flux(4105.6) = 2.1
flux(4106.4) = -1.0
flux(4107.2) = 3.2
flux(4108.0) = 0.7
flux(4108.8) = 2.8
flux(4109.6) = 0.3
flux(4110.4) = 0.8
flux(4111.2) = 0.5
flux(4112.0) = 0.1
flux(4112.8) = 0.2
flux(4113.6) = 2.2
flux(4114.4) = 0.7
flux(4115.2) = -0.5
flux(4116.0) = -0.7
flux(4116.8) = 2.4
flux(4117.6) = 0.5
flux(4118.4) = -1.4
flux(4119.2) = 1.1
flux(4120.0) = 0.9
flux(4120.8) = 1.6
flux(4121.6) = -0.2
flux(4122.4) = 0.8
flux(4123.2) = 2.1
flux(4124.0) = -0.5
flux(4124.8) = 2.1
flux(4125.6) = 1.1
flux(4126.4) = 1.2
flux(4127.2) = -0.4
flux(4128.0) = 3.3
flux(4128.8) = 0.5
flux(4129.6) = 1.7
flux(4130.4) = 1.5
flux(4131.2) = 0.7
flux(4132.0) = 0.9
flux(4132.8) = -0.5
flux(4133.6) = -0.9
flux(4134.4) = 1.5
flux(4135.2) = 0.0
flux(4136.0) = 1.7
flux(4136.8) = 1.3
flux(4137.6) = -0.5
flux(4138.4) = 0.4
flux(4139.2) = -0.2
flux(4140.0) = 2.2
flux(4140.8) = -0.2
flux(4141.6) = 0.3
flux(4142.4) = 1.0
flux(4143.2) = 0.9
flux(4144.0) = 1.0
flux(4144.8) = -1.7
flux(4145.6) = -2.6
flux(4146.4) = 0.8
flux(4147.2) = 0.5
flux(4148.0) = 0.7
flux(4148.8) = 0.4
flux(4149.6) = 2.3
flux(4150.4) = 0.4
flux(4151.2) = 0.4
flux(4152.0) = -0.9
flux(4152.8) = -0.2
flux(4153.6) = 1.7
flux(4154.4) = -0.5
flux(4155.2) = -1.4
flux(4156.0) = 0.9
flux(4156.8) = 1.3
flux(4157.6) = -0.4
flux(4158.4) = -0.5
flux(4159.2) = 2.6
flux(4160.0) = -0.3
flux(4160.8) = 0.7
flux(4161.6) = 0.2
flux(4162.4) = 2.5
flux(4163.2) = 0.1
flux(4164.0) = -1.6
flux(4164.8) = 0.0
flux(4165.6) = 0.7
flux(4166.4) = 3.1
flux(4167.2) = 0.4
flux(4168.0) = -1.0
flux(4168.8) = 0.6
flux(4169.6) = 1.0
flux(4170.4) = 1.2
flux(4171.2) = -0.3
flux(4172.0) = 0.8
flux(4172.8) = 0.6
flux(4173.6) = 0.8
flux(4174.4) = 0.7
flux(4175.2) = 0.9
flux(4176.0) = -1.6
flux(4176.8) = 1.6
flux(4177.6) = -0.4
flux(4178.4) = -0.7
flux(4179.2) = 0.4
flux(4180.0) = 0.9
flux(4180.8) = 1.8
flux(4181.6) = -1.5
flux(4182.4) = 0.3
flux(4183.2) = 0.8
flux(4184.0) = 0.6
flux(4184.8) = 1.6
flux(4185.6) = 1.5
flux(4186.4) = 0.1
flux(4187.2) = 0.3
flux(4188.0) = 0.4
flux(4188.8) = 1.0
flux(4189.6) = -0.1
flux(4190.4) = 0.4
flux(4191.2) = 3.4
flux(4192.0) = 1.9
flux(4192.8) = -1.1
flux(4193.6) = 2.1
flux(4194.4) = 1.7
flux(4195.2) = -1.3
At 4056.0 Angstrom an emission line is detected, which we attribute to Lyman alpha 1216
